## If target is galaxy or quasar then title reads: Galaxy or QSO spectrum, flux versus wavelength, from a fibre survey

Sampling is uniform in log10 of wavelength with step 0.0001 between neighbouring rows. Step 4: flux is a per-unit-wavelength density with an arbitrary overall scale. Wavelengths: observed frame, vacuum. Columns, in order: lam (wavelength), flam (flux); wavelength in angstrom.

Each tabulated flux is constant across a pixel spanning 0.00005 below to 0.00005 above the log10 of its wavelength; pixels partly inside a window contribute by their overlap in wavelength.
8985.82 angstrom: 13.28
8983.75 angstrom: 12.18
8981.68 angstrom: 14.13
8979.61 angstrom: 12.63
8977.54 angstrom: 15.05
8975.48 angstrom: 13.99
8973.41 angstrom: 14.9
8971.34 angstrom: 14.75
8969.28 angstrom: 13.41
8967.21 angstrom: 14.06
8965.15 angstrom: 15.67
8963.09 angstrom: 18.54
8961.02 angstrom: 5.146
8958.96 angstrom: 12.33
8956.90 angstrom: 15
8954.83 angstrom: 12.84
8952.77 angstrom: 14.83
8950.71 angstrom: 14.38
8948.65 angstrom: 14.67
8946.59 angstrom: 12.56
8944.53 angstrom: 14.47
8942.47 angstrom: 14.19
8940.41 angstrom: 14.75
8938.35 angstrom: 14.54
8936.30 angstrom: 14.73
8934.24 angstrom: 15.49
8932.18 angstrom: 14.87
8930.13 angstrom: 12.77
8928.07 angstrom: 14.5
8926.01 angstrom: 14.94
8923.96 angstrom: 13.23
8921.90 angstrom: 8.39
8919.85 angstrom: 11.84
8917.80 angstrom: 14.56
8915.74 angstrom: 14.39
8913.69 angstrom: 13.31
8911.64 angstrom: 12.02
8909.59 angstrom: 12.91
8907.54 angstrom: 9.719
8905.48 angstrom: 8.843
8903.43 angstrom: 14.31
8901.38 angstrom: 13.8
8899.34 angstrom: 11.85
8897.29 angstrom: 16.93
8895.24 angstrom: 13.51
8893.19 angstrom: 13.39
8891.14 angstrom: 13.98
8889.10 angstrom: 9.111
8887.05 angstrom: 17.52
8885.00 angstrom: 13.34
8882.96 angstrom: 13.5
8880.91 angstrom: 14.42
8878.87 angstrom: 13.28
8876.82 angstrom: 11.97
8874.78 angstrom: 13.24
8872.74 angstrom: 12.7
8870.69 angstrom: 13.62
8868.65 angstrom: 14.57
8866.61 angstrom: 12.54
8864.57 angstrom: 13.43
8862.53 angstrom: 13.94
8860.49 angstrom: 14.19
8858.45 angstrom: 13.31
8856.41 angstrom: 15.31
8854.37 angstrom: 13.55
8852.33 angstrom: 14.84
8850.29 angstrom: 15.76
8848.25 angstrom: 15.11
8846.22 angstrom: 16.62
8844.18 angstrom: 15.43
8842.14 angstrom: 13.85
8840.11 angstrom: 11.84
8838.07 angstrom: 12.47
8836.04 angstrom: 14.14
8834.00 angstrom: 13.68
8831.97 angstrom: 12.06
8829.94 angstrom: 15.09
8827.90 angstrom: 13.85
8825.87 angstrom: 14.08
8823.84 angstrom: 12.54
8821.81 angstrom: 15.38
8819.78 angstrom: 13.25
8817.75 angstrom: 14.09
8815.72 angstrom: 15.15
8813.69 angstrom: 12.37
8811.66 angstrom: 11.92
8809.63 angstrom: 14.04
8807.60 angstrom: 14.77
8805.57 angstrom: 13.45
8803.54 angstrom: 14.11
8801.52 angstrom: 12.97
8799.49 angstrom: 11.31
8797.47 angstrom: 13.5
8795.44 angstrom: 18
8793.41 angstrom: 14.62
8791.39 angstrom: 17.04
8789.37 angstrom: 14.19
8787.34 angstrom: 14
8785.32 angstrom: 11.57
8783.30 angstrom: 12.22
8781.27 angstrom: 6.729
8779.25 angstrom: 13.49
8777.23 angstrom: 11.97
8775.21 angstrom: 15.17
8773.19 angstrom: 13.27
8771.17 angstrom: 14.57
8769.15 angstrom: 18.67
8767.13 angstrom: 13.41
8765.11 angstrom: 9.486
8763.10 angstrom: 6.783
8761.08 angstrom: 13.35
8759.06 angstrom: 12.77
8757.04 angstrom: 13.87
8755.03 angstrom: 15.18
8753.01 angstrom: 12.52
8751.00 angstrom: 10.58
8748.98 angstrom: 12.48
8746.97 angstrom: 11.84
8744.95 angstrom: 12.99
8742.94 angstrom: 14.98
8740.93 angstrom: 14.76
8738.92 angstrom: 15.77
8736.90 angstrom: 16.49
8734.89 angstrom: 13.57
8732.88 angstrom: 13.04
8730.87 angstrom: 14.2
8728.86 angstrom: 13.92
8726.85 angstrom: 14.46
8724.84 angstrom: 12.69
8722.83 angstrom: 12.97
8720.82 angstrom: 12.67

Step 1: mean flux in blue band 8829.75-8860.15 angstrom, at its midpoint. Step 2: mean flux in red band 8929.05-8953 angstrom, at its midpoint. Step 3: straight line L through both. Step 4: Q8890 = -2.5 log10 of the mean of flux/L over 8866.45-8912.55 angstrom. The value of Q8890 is 0.091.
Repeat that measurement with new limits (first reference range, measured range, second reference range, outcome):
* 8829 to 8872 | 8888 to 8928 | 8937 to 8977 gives 0.10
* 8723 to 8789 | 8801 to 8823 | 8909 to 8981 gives -0.04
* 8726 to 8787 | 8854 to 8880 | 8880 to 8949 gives -0.01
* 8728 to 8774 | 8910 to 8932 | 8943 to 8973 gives 0.05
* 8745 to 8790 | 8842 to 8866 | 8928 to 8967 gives -0.10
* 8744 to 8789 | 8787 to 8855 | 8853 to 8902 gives -0.08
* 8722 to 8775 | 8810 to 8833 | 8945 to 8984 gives -0.01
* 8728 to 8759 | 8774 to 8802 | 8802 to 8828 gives 0.03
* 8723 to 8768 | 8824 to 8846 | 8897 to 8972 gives -0.03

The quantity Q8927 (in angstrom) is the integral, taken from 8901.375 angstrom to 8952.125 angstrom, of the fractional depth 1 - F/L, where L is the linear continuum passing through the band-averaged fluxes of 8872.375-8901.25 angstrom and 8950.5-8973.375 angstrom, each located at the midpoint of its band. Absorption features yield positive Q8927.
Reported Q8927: 1.0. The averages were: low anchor 13.5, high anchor 13.8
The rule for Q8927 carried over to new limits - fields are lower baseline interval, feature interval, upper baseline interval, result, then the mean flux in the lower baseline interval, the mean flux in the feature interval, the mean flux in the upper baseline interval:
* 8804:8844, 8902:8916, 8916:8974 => 1.63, 13.6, 12.1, 13.8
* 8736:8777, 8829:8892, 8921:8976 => -0.76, 13.4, 13.8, 13.9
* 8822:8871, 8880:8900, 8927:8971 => 0.32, 14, 13.8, 14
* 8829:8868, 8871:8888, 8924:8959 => 0.49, 14.1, 13.7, 14.3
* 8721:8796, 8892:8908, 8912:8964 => 0.78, 13.4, 12.9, 13.6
